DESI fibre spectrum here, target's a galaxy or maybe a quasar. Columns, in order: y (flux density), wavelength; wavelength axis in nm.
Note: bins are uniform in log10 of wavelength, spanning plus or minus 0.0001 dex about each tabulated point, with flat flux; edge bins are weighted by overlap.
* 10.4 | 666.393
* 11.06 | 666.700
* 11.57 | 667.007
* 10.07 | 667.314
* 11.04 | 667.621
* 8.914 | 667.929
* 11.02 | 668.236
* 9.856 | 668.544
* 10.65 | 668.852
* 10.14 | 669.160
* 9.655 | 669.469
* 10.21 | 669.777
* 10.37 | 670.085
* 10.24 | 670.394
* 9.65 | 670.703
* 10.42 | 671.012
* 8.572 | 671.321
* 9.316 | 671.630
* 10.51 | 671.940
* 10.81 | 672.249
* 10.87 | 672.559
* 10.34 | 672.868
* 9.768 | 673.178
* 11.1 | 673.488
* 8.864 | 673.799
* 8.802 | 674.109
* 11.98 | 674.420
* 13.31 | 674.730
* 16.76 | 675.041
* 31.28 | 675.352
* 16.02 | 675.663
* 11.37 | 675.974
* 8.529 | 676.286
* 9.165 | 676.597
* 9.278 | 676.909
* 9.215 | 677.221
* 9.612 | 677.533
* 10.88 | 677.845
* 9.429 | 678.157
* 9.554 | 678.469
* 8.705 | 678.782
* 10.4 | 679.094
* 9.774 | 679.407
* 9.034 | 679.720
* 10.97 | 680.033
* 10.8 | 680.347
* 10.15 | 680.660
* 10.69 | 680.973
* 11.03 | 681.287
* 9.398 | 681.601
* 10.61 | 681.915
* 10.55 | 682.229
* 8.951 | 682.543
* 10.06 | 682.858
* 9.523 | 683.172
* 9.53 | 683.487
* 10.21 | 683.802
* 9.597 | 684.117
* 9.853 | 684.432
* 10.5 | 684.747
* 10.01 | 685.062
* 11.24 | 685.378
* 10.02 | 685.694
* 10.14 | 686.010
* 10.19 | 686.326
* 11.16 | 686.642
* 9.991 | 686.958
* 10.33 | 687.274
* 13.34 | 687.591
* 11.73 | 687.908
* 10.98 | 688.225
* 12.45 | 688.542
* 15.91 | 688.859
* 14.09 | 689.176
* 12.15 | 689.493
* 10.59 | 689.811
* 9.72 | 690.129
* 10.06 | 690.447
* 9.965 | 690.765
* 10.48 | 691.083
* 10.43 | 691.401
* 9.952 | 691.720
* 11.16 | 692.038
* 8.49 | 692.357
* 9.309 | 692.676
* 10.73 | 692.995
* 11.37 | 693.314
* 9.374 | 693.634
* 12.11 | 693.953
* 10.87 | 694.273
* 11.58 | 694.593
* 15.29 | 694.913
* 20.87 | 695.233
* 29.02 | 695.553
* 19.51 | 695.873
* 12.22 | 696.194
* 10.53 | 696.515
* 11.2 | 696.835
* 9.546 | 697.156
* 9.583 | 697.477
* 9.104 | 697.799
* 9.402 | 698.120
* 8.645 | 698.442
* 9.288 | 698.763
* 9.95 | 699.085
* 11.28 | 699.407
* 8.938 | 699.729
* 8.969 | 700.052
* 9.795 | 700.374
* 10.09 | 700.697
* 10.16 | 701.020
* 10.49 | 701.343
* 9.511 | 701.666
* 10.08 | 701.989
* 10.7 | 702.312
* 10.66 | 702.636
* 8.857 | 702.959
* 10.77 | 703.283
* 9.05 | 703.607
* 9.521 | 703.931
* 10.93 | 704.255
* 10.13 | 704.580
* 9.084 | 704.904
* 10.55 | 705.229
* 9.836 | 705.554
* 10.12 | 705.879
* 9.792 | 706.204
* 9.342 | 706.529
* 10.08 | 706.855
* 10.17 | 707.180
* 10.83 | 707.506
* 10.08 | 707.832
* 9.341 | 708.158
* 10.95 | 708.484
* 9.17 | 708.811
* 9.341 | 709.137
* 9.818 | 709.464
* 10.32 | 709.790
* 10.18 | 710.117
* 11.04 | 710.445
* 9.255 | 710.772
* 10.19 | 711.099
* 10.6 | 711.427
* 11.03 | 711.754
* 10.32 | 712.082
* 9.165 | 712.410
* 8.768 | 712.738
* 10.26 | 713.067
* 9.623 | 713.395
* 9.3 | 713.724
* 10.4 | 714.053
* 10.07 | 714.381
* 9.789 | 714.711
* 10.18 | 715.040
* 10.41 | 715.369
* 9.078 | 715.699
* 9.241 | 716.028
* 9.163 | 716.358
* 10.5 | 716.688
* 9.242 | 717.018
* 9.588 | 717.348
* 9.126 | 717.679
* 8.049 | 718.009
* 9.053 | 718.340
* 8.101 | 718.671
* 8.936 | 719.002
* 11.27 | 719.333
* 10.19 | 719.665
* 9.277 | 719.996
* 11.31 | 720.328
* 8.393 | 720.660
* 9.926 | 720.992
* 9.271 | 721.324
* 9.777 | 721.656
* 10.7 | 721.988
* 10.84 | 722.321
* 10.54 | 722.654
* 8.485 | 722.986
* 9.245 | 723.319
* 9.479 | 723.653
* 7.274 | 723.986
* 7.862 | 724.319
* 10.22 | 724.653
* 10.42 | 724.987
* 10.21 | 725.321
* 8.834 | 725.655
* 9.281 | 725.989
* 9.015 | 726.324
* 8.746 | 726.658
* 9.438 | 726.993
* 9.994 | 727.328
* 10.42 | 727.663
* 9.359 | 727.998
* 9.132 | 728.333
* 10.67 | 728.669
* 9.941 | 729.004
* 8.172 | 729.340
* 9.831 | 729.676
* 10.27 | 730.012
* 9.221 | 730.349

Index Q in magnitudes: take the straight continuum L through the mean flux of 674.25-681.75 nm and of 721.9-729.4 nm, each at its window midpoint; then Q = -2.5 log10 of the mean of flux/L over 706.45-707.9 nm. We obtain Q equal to 0.02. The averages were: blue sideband 11.5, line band 10.1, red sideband 9.5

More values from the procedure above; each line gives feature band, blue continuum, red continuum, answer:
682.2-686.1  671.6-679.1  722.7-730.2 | 0.117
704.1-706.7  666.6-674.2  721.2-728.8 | -0.024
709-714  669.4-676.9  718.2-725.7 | 0.003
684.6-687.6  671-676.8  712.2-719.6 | 0.072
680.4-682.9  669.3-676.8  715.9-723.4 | 0.100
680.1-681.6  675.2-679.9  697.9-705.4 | 0.069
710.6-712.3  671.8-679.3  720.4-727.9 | -0.025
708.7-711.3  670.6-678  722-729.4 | 0.018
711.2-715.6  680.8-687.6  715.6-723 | -0.030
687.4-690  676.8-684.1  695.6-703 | -0.223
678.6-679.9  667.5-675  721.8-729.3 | 0.081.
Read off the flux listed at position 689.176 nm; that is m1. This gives 14.09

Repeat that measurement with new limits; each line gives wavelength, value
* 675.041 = 16.76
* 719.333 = 11.27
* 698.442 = 8.645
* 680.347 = 10.8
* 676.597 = 9.165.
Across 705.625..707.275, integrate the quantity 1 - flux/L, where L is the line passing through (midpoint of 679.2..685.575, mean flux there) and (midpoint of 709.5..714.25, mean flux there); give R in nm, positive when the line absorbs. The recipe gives 0.03 nm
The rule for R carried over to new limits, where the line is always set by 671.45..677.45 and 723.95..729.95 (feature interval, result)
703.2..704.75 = 0.07 nm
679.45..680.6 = 0.14 nm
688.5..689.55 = -0.25 nm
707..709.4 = 0.08 nm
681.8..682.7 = 0.12 nm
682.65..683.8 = 0.18 nm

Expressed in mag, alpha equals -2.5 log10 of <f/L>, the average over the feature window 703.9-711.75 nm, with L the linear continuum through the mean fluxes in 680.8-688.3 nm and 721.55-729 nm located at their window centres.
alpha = -0.016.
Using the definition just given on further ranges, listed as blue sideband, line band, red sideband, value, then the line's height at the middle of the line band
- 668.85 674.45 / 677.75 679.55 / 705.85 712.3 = 0.034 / 10.1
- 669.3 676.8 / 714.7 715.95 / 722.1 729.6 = 0.004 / 9.87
